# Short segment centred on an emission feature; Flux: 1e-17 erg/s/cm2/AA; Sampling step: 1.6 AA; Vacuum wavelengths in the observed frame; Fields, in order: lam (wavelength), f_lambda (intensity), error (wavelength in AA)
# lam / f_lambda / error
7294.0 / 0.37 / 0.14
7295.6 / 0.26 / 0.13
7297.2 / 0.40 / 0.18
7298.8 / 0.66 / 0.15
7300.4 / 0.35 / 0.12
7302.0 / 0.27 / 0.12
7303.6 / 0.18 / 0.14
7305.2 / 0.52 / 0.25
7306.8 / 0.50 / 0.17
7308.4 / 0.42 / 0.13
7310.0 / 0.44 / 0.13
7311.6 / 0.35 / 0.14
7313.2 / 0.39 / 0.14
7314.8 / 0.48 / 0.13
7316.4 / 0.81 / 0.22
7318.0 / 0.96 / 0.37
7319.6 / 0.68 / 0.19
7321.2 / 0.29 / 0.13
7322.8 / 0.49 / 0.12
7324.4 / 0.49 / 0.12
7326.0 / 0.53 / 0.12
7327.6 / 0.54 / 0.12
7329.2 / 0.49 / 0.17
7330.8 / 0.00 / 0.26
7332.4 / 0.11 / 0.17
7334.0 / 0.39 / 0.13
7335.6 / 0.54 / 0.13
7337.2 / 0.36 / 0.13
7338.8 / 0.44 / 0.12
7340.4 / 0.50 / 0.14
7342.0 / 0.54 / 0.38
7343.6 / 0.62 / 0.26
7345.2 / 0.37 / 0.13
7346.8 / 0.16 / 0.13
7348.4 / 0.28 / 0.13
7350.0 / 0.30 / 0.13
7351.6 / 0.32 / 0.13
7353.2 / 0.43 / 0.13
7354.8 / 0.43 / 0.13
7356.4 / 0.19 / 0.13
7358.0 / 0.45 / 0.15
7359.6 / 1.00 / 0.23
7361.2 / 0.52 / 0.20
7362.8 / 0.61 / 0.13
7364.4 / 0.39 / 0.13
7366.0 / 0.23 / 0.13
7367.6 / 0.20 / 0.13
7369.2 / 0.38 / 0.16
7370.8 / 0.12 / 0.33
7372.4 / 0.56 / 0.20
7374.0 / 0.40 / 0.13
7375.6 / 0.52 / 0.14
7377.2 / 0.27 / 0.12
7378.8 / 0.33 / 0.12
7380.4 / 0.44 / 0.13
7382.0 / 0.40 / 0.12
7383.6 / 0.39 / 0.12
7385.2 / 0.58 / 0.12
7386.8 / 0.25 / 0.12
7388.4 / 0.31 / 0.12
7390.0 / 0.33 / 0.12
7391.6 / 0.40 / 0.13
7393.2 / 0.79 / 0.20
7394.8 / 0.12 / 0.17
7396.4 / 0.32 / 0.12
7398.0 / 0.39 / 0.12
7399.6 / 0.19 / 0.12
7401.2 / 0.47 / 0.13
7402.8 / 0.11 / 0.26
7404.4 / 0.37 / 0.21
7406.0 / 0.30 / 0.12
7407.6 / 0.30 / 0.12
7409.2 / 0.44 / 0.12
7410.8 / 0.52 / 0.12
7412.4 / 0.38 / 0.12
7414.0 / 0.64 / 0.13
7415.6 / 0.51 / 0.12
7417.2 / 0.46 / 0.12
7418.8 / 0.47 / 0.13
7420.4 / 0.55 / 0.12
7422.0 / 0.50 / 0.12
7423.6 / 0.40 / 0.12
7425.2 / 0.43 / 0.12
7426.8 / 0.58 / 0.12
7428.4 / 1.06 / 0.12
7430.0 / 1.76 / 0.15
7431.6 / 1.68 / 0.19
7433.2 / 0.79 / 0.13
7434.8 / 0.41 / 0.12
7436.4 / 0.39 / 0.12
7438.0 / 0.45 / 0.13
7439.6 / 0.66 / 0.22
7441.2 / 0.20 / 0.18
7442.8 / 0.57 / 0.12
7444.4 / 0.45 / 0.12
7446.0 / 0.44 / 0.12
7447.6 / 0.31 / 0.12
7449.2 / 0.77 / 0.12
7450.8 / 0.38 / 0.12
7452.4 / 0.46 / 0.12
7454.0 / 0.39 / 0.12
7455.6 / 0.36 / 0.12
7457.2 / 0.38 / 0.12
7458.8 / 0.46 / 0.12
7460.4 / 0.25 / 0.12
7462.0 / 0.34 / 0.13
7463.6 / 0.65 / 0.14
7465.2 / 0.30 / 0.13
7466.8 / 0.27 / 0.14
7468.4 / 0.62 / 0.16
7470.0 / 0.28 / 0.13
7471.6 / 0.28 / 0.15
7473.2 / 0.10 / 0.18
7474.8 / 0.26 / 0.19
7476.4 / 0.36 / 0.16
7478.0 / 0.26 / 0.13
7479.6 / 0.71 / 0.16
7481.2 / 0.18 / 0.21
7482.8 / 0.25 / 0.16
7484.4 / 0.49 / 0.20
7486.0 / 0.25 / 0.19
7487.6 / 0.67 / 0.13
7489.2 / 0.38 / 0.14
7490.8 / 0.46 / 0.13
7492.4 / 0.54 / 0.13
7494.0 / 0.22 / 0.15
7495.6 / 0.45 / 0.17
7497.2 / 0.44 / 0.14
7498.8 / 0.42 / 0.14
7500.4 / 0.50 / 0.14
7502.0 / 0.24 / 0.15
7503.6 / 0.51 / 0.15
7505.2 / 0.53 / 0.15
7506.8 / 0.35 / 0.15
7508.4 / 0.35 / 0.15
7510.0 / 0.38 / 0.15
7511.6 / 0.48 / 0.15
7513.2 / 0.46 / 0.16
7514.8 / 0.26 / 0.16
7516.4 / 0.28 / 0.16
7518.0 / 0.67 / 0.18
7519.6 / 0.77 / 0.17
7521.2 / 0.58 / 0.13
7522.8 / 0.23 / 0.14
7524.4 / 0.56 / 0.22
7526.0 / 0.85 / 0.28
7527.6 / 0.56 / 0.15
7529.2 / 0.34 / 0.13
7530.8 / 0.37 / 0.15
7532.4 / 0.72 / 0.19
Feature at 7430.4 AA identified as [O III]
